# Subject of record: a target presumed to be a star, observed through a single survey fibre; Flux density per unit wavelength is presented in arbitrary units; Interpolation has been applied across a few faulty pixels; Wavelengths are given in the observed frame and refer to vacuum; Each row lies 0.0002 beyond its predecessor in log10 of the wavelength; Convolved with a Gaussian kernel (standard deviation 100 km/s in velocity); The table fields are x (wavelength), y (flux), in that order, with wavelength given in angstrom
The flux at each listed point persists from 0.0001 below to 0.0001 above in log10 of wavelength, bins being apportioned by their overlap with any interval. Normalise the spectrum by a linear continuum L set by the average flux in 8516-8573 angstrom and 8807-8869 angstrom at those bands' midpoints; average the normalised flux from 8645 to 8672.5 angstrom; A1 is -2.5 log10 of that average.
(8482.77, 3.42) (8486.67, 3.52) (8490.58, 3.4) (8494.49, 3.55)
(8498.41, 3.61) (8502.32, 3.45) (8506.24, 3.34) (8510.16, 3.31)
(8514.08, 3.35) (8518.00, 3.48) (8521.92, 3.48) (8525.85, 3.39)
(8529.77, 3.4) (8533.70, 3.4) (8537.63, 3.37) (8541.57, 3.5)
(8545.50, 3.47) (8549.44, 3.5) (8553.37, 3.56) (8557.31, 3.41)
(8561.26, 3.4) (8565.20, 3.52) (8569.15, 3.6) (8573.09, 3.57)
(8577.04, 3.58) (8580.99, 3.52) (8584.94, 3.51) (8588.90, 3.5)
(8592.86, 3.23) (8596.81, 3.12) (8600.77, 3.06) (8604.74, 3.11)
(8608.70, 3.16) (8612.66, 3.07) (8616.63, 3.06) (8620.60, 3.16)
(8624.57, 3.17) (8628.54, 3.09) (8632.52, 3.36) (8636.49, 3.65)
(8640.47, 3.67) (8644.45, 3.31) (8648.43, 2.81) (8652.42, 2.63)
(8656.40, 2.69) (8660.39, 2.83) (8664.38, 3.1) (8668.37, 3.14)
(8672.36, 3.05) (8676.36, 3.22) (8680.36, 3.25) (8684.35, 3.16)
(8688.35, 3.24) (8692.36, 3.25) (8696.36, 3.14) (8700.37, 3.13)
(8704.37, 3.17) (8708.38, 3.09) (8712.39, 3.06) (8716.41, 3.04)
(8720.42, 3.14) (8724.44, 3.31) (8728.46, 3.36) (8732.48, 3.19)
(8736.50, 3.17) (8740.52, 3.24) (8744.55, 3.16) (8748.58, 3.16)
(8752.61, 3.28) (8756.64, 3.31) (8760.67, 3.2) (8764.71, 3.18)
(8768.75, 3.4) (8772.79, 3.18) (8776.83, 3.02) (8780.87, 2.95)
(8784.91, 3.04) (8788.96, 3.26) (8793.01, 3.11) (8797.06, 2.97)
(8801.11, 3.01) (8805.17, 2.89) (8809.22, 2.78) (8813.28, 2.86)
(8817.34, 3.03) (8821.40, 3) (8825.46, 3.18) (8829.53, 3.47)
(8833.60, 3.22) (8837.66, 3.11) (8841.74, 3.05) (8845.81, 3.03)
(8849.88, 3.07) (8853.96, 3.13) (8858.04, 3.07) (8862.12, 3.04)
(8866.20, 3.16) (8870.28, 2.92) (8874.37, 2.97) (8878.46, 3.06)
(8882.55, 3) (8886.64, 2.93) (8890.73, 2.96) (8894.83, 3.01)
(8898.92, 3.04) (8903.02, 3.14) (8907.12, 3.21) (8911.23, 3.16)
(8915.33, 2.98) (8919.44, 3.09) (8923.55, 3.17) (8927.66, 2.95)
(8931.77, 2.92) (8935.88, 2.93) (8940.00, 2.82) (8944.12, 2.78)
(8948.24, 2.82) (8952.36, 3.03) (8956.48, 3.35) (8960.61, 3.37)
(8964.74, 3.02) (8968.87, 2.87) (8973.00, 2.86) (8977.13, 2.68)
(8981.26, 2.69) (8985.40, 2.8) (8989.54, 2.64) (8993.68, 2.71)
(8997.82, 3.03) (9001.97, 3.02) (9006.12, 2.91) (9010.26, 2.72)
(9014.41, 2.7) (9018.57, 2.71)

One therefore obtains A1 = 0.14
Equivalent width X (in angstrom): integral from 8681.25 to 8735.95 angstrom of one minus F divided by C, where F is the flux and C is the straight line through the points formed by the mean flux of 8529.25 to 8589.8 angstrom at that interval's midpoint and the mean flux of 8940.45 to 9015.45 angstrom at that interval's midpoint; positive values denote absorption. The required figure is 1.7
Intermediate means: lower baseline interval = 3.49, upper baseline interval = 2.89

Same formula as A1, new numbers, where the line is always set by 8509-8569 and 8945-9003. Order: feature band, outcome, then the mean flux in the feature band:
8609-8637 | 0.05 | 3.2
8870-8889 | 0.02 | 2.98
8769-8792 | 0.01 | 3.12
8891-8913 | -0.03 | 3.1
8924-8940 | 0.01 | 2.94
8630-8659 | 0.06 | 3.15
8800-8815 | 0.09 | 2.88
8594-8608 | 0.09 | 3.11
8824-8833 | -0.08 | 3.31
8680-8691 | 0.02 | 3.21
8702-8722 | 0.05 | 3.1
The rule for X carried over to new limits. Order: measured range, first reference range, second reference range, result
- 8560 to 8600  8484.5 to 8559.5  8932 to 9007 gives -0.79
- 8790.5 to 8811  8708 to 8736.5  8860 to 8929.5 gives 1.02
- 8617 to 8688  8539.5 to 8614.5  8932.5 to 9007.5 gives 3.48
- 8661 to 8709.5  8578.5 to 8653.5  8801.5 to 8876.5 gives 0.33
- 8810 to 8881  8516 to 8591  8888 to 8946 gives 0.66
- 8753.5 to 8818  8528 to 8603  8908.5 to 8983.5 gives 1.80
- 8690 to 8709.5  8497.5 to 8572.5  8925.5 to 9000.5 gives 0.48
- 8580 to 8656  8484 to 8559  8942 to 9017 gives 2.84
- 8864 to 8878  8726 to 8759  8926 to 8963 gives 0.28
